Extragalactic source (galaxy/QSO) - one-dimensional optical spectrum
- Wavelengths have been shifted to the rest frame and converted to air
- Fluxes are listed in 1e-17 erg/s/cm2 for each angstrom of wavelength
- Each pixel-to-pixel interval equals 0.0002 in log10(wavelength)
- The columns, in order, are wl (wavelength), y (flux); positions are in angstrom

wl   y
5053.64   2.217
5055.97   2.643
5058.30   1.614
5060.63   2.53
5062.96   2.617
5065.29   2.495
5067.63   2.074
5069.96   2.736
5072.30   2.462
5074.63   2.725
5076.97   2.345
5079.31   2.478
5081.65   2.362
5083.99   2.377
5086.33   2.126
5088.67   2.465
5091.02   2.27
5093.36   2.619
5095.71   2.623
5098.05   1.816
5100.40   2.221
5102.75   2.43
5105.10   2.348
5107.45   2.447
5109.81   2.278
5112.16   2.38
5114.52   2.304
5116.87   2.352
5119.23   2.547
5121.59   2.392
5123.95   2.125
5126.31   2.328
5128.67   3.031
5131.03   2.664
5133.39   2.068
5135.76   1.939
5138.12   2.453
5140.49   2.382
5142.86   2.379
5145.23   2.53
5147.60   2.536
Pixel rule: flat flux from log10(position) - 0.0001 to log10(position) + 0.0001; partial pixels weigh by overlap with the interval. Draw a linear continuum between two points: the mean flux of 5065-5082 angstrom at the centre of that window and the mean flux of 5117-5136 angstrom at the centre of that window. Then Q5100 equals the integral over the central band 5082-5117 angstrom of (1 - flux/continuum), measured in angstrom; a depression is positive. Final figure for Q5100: 1.40 angstrom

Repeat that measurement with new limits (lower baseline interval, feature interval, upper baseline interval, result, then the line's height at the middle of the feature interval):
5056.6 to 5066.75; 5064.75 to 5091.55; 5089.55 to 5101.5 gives -1.1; 2.32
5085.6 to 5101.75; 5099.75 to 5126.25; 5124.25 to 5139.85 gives 0.1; 2.35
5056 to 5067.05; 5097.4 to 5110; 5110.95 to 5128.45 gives 0.5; 2.37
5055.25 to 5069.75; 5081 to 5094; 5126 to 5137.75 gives 0.1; 2.37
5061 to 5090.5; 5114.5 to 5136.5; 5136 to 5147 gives 0.2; 2.41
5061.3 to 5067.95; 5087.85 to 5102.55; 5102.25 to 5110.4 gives 0.3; 2.39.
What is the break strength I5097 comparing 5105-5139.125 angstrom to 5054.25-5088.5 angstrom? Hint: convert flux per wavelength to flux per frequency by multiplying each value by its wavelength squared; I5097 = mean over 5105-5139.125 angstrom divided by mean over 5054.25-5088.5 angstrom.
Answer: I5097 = 1.01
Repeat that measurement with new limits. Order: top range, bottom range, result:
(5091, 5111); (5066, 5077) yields 0.96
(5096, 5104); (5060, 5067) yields 0.89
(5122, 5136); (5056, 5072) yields 1.03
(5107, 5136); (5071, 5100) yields 1.01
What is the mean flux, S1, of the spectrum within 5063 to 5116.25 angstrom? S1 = 2.39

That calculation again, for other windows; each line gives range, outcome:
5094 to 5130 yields 2.38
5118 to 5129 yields 2.44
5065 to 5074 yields 2.45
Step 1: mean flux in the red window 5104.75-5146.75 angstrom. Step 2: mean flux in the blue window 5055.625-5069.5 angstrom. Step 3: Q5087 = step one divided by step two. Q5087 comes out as 1.02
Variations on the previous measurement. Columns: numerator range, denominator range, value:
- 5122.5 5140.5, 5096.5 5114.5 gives 1.04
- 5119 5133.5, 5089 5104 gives 1.06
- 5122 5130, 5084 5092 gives 1.08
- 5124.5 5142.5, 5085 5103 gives 1.04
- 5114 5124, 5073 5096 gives 0.97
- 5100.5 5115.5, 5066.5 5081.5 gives 0.96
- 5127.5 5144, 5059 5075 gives 0.97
